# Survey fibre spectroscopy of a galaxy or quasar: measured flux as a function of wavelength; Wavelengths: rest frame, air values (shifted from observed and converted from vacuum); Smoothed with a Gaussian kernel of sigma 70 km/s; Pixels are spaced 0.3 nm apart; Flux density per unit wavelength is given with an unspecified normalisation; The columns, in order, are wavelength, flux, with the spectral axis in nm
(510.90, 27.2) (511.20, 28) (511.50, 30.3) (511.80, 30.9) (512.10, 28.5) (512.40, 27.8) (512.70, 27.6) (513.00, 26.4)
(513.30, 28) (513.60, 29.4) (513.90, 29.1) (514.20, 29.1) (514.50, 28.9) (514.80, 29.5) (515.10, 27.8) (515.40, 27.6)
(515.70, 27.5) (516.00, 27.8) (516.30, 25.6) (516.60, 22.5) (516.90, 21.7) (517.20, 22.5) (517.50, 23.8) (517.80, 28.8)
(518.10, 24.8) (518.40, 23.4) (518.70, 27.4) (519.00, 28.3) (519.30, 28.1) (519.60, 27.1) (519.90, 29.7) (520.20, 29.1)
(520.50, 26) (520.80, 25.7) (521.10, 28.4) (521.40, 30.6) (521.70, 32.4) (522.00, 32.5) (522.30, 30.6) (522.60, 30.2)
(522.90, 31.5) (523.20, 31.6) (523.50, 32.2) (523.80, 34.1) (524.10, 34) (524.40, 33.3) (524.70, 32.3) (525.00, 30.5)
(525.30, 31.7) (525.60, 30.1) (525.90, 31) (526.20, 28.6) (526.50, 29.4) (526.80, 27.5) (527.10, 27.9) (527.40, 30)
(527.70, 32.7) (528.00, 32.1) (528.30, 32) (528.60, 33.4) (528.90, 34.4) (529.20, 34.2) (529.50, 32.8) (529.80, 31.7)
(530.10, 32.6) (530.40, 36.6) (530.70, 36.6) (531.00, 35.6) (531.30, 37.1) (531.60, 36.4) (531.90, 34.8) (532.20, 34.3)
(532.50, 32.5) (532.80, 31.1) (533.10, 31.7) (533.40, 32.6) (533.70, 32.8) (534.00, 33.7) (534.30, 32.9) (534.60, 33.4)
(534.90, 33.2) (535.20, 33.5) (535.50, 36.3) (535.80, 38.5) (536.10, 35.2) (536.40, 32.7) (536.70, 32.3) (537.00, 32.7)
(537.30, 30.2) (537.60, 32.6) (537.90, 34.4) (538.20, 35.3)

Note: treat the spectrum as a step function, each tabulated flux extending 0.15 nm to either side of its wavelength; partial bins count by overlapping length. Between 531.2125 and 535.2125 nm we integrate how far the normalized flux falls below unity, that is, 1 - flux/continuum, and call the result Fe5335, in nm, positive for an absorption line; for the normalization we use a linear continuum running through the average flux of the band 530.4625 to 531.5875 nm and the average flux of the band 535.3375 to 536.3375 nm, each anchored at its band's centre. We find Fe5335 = 0.31 nm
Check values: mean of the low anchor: 36.4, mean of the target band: 33.5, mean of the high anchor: 36.3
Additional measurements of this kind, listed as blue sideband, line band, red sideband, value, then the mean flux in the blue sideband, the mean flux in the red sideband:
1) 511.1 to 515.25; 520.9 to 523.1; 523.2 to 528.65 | -0.024 nm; 28.7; 31.2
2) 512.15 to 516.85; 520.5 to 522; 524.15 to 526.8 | 0.014 nm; 27.5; 30.8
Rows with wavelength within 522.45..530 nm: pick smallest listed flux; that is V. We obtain 27.5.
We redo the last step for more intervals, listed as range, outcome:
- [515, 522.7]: 21.7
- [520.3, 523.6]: 25.7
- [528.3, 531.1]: 31.7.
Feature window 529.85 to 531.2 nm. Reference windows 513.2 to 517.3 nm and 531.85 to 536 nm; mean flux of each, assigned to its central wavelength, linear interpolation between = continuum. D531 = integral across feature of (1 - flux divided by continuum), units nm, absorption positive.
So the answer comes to -0.11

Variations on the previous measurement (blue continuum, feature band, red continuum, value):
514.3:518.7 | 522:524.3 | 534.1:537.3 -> -0.271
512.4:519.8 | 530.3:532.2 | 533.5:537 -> -0.208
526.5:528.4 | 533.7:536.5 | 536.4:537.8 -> -0.229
